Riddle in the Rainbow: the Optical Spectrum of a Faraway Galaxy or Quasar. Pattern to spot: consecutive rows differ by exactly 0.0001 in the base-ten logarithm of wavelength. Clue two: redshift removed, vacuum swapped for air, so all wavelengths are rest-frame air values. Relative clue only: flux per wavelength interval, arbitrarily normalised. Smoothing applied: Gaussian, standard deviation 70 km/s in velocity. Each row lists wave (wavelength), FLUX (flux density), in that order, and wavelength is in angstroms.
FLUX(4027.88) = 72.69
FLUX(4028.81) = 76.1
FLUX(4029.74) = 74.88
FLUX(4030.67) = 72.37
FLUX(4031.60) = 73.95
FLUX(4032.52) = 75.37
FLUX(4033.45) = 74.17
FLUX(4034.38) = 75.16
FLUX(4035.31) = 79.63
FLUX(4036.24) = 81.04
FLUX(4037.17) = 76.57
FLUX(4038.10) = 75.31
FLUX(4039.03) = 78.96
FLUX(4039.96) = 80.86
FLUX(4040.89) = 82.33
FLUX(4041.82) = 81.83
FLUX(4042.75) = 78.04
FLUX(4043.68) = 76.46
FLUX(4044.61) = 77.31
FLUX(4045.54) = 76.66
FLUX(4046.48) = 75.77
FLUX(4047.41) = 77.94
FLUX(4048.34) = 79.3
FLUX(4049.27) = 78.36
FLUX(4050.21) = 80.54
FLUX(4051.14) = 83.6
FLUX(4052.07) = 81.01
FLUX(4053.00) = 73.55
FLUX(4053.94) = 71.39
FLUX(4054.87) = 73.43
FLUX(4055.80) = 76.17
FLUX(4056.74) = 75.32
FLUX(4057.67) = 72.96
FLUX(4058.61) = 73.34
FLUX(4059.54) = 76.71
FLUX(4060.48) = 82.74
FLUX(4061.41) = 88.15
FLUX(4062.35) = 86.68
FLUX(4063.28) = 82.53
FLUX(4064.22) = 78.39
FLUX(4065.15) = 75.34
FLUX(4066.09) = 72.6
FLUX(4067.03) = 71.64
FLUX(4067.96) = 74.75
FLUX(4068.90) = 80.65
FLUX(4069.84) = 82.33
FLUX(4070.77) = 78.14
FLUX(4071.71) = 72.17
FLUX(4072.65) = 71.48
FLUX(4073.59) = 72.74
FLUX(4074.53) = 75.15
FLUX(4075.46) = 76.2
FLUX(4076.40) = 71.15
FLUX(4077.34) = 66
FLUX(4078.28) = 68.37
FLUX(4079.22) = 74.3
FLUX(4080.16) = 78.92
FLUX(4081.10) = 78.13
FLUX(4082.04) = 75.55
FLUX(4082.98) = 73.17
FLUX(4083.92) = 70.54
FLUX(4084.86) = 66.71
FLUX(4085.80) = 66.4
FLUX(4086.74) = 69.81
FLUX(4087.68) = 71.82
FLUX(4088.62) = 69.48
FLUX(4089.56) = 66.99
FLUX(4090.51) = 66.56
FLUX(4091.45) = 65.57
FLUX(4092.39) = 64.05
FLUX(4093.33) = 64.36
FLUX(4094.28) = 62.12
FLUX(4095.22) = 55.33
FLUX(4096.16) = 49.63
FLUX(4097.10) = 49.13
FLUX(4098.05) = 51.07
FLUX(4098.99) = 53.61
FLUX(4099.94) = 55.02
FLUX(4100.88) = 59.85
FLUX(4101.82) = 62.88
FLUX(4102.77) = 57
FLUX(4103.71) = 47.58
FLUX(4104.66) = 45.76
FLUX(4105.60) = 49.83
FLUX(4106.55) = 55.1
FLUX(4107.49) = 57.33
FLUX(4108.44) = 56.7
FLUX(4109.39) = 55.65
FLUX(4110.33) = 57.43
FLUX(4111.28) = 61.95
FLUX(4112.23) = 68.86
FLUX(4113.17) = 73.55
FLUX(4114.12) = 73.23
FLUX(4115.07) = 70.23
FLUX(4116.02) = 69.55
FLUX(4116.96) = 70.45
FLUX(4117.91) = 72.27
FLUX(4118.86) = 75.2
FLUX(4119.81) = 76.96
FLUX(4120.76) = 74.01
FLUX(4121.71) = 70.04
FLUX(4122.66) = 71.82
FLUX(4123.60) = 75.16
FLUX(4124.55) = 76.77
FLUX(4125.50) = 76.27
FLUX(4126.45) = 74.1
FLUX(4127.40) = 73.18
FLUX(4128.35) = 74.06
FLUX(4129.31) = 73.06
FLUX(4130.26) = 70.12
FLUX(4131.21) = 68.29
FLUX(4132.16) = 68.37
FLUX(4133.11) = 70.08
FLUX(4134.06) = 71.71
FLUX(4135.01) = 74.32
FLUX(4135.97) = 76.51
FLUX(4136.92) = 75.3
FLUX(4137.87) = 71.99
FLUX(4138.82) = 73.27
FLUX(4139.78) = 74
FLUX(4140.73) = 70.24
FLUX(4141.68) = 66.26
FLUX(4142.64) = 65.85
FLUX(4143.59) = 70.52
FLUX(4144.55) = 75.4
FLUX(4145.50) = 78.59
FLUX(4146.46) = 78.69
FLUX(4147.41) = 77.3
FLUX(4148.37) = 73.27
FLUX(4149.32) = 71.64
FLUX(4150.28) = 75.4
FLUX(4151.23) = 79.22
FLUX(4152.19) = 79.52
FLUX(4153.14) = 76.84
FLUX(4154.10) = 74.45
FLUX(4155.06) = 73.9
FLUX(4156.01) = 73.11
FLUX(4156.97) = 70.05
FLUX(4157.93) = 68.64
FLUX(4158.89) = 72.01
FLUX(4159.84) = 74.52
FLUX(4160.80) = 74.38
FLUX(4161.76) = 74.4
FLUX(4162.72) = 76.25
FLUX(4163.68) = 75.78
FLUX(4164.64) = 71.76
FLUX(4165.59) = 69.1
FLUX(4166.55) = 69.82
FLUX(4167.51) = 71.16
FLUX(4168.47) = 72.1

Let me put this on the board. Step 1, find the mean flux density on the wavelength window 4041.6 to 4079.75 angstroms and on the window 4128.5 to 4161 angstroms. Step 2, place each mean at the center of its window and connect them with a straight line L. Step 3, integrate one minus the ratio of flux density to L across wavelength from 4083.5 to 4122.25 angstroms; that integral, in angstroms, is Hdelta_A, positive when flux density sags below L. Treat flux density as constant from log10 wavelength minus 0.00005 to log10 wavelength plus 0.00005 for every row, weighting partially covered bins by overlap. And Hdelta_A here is 6.2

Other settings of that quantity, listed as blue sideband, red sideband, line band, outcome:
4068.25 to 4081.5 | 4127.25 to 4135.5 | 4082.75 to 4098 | 2.03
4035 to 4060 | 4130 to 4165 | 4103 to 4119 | 2.73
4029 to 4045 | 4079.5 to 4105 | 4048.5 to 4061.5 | -0.85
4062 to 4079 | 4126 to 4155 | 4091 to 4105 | 3.43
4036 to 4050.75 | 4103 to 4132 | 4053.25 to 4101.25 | 1.81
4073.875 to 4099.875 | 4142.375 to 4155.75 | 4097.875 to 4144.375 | 2.77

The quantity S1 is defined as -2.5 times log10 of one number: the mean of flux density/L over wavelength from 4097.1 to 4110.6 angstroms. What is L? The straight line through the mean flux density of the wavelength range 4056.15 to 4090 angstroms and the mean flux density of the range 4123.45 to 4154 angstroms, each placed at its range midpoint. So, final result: 0.34 mag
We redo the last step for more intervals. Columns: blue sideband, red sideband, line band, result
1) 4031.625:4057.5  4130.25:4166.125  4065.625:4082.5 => 0.03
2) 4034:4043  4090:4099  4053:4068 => -0.09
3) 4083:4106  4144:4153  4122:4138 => -0.03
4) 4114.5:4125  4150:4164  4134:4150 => 0.01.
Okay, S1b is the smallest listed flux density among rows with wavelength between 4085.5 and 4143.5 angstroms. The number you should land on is 45.76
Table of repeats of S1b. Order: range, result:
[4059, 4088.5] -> 66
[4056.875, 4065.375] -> 72.96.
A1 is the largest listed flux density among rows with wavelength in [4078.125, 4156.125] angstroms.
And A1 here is 79.52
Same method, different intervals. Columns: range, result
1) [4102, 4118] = 73.55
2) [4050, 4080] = 88.15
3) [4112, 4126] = 76.96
